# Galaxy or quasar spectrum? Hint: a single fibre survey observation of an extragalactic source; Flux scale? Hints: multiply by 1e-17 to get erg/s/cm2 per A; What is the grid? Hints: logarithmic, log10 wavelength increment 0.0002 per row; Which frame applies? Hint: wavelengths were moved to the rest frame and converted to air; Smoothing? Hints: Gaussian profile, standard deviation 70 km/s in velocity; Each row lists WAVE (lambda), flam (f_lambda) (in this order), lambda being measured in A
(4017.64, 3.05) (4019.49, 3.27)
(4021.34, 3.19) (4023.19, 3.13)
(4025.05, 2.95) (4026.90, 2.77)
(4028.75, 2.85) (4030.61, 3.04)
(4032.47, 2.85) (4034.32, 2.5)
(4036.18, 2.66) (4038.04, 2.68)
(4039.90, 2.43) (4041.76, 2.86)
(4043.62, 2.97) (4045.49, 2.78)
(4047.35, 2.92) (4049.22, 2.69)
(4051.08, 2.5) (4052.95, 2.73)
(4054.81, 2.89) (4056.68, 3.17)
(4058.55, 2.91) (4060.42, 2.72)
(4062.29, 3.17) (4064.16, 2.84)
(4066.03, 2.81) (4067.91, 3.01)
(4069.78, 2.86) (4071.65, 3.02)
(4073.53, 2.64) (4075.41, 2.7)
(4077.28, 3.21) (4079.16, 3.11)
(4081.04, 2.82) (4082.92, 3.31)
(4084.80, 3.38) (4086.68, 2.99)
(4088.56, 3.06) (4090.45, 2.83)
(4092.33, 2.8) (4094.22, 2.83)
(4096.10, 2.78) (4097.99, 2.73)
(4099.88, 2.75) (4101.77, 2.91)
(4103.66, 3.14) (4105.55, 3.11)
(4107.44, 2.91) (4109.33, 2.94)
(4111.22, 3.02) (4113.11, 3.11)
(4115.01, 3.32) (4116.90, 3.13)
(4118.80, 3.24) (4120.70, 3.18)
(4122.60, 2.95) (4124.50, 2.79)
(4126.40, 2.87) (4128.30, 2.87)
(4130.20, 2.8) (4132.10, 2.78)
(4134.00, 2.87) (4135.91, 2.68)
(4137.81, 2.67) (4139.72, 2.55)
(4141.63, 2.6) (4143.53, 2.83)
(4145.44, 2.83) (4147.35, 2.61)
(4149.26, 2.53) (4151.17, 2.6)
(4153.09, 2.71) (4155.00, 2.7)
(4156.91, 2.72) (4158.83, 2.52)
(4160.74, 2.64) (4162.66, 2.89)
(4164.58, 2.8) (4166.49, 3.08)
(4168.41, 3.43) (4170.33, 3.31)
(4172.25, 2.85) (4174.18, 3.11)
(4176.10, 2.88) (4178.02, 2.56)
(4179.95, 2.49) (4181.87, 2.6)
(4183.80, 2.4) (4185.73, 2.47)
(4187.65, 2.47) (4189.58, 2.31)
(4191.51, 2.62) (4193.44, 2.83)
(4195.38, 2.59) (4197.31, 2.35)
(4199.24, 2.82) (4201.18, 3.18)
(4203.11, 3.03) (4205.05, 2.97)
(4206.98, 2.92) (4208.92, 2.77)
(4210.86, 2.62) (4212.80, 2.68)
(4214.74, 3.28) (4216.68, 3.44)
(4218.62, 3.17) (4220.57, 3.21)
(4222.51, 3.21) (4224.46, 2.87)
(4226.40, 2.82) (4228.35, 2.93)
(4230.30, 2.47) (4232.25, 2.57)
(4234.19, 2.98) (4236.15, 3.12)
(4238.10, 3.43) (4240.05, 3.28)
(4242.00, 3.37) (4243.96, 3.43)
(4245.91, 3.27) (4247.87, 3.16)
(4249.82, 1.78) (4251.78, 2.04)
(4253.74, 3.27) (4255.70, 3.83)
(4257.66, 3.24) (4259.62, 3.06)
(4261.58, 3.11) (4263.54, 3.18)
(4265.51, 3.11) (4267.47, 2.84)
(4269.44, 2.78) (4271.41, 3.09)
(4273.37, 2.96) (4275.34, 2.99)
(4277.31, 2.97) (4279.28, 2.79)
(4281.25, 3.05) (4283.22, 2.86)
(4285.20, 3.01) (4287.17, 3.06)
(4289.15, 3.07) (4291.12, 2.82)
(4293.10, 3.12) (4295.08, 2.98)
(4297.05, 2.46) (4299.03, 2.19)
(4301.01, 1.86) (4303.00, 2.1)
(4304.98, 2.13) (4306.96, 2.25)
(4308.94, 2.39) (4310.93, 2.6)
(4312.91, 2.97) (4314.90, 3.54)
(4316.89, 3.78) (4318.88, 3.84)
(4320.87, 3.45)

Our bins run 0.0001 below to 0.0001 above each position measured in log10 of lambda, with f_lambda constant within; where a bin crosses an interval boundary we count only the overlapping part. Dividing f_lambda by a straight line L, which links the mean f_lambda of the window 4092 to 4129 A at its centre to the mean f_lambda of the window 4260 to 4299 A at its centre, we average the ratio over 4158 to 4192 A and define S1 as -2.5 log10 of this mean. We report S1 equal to 0.08 mag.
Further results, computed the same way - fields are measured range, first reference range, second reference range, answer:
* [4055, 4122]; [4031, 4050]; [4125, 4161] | -0.10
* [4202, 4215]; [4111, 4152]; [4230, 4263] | 0.04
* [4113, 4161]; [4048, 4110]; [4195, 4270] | 0.05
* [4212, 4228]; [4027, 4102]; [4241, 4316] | -0.08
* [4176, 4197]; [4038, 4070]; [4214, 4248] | 0.19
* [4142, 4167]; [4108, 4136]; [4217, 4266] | 0.10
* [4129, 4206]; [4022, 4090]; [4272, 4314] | 0.02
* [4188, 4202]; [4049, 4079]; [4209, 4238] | 0.11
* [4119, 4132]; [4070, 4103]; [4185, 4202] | -0.04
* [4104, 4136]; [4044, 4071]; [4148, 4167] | -0.08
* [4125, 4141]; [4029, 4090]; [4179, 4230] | 0.03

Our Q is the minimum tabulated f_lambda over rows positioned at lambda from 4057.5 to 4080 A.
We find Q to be 2.64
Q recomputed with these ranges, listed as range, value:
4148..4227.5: 2.31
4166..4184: 2.4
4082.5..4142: 2.55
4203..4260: 1.78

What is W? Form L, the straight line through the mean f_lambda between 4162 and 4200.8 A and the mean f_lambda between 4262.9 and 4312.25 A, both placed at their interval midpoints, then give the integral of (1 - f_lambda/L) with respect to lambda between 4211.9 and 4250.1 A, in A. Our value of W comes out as -4.2 A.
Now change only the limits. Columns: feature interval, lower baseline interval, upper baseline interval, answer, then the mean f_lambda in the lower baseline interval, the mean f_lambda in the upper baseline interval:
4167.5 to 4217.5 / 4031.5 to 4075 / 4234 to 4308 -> 1.0 A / 2.81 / 2.89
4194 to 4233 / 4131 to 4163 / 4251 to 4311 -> -2.0 A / 2.69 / 2.82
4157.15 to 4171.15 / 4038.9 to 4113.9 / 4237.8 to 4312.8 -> -0.2 A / 2.91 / 2.86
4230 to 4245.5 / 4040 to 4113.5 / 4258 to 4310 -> -1.7 A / 2.91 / 2.78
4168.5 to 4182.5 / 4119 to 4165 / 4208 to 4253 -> -0.2 A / 2.76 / 2.95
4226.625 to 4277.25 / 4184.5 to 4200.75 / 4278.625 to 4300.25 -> -4.9 A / 2.58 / 2.85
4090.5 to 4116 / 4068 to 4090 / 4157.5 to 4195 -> -0.1 A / 3.01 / 2.75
